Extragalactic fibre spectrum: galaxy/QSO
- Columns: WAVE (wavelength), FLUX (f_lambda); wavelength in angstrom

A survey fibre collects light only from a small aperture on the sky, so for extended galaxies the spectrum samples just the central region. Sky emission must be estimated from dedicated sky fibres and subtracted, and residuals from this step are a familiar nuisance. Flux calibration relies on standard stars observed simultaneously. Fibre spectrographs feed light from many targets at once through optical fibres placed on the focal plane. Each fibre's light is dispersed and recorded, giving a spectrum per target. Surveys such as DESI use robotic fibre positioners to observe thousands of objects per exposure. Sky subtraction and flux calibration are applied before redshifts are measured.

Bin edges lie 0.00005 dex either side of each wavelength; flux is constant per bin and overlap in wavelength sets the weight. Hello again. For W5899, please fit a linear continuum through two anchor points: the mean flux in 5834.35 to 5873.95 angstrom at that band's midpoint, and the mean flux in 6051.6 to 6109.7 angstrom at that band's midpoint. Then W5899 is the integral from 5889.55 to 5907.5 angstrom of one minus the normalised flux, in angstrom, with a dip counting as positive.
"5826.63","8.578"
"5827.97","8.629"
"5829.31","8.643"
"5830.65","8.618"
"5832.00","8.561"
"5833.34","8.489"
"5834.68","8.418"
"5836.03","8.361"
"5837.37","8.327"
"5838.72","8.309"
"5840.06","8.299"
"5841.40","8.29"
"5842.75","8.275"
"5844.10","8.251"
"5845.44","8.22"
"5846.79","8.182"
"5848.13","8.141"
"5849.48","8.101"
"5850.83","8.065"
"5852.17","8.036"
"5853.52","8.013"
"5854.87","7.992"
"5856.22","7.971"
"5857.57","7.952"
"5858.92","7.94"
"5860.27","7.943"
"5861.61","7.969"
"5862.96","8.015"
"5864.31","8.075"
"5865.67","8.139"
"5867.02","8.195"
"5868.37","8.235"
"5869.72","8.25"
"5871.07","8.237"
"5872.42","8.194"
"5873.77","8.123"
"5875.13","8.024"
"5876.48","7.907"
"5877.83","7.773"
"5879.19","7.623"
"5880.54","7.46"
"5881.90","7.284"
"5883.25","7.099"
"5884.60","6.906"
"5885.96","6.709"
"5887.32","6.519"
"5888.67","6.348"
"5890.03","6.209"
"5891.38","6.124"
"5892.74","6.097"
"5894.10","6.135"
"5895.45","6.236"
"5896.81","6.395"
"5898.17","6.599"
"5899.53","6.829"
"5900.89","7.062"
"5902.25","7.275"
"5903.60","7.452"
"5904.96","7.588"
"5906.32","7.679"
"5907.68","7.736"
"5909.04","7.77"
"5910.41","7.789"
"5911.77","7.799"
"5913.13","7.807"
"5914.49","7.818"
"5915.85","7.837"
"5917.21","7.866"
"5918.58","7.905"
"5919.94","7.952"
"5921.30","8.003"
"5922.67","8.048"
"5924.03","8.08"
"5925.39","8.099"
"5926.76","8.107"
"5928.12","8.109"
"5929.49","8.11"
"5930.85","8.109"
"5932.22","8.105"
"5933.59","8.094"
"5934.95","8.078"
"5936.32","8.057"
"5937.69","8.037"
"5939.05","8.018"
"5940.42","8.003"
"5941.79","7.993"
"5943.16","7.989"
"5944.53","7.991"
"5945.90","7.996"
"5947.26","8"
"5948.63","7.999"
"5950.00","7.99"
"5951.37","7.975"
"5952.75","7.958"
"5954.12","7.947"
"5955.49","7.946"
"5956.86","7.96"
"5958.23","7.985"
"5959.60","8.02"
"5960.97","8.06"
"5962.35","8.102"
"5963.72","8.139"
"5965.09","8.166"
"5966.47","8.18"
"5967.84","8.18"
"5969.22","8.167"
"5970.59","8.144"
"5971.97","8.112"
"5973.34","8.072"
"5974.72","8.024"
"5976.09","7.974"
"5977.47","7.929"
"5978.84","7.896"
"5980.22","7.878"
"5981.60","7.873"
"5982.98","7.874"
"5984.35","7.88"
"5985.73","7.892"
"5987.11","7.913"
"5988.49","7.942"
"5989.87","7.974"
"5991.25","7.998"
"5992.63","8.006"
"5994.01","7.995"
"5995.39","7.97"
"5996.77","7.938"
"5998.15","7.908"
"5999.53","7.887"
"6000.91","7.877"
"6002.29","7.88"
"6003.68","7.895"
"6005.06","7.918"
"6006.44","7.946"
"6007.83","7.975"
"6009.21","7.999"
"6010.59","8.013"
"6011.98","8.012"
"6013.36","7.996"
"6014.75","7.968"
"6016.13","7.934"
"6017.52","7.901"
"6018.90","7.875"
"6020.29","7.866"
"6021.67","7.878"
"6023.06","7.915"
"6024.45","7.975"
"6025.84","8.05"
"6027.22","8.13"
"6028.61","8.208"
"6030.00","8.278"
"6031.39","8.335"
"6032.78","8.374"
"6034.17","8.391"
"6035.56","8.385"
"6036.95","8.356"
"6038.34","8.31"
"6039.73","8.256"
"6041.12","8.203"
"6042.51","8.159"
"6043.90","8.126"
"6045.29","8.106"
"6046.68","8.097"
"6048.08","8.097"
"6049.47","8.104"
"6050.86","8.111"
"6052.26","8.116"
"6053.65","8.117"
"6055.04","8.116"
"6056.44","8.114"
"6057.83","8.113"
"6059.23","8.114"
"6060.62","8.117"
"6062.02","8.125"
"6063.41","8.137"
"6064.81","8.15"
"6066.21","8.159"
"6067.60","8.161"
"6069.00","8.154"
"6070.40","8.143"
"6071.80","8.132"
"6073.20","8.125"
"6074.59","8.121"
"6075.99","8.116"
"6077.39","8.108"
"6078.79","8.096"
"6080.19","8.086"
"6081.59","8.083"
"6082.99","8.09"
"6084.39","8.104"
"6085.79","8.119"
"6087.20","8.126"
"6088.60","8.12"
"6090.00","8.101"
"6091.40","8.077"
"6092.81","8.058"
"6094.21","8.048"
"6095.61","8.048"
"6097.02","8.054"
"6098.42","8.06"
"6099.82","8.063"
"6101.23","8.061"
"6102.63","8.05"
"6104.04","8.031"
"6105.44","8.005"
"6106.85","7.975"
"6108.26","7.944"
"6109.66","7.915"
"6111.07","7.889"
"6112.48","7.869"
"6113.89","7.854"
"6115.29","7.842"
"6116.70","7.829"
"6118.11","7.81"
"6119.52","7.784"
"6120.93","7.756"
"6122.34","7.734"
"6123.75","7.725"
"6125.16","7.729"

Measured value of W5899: 3.0 angstrom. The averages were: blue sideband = 8.15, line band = 6.78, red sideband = 8.09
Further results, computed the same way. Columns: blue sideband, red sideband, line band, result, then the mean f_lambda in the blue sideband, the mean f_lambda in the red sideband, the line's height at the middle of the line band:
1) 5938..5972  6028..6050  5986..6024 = 1.01 angstrom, 8.04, 8.24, 8.16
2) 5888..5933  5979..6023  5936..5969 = -1.59 angstrom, 7.43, 7.93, 7.66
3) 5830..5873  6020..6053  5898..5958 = 2.29 angstrom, 8.19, 8.16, 8.18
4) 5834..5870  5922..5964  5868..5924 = 4.88 angstrom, 8.15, 8.04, 8.09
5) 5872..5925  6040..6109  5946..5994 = -2.25 angstrom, 7.34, 8.1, 7.65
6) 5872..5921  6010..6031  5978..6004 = -0.30 angstrom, 7.28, 8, 7.83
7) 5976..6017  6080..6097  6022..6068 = -0.86 angstrom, 7.94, 8.08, 8.01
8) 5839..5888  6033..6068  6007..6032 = 0.35 angstrom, 7.9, 8.17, 8.13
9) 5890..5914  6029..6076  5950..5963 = -0.92 angstrom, 7.06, 8.18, 7.47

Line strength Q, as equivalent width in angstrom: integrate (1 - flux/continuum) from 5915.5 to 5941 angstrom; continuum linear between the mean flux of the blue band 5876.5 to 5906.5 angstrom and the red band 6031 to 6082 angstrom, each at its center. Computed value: -3.1 angstrom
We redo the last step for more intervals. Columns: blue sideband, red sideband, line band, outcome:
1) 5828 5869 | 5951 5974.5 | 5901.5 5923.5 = 1.0 angstrom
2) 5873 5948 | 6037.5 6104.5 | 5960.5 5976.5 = -0.7 angstrom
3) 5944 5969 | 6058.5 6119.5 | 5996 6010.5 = 0.2 angstrom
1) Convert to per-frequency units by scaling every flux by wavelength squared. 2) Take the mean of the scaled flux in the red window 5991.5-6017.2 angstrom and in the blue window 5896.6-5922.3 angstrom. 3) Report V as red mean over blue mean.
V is 1.09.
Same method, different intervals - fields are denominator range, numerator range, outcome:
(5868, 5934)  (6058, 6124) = 1.14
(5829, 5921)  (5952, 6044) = 1.09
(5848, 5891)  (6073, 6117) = 1.12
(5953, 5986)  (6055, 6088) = 1.05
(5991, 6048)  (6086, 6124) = 1.02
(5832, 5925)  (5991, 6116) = 1.11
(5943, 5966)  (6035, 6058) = 1.05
